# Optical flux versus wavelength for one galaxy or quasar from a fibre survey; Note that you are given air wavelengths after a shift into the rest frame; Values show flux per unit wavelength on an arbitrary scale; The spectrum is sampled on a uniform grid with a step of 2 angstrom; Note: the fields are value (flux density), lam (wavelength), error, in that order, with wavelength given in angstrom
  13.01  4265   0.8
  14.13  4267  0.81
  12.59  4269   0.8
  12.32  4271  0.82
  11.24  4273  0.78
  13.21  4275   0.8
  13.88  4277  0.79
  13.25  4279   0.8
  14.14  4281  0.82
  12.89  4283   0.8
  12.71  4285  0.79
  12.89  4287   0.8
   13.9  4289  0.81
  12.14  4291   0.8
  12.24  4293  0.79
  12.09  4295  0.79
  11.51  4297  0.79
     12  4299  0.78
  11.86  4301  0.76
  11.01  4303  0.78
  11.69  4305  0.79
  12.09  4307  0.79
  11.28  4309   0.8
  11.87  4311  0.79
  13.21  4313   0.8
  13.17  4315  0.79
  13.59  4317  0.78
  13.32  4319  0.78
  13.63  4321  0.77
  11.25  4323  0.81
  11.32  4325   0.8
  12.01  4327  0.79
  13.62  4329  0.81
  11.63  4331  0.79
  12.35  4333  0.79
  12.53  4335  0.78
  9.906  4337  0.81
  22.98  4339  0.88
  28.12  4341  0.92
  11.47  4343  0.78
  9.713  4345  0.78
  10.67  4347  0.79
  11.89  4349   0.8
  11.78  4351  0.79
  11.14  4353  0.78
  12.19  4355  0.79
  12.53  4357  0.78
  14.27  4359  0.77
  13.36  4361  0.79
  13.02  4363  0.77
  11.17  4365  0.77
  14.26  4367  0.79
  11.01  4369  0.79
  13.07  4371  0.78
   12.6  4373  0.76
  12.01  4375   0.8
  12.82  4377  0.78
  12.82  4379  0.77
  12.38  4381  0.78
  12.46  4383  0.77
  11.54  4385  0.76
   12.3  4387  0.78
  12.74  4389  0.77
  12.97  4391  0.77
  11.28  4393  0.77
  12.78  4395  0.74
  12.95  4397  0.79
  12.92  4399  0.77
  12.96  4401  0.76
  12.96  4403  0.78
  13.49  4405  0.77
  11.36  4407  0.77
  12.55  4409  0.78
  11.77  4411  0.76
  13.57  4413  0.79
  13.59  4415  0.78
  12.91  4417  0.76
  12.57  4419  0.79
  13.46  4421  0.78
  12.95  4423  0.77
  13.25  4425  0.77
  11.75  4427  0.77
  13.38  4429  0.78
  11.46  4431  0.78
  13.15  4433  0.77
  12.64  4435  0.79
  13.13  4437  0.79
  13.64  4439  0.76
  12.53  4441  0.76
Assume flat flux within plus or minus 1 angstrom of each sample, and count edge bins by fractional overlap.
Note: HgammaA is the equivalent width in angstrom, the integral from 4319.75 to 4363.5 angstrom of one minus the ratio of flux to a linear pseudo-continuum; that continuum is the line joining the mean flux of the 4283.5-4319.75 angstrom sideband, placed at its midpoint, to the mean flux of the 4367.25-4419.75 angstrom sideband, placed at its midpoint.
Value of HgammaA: -2.8 angstrom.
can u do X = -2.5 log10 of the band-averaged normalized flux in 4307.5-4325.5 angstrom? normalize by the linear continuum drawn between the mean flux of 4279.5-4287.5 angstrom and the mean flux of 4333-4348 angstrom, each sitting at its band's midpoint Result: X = 0.13 mag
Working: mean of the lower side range 13.2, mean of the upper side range 14.9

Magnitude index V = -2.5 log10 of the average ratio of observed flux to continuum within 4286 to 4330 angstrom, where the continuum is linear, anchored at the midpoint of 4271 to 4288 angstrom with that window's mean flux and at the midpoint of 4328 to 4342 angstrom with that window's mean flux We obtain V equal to 0.17 mag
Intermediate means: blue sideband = 13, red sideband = 15.9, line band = 12.3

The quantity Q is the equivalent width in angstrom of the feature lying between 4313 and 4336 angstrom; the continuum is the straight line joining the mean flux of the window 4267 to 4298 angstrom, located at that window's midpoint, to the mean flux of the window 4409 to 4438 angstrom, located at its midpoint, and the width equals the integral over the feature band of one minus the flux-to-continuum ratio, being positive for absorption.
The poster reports 0.3 angstrom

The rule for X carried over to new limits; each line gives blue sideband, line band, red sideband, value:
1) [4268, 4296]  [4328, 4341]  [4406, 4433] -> -0.170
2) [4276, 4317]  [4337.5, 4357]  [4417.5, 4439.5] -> -0.129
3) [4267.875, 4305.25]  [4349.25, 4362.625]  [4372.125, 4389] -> -0.009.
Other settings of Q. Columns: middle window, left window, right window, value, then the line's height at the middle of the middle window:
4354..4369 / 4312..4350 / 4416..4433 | 0.46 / 13.2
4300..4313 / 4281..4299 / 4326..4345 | 1.56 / 13.4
